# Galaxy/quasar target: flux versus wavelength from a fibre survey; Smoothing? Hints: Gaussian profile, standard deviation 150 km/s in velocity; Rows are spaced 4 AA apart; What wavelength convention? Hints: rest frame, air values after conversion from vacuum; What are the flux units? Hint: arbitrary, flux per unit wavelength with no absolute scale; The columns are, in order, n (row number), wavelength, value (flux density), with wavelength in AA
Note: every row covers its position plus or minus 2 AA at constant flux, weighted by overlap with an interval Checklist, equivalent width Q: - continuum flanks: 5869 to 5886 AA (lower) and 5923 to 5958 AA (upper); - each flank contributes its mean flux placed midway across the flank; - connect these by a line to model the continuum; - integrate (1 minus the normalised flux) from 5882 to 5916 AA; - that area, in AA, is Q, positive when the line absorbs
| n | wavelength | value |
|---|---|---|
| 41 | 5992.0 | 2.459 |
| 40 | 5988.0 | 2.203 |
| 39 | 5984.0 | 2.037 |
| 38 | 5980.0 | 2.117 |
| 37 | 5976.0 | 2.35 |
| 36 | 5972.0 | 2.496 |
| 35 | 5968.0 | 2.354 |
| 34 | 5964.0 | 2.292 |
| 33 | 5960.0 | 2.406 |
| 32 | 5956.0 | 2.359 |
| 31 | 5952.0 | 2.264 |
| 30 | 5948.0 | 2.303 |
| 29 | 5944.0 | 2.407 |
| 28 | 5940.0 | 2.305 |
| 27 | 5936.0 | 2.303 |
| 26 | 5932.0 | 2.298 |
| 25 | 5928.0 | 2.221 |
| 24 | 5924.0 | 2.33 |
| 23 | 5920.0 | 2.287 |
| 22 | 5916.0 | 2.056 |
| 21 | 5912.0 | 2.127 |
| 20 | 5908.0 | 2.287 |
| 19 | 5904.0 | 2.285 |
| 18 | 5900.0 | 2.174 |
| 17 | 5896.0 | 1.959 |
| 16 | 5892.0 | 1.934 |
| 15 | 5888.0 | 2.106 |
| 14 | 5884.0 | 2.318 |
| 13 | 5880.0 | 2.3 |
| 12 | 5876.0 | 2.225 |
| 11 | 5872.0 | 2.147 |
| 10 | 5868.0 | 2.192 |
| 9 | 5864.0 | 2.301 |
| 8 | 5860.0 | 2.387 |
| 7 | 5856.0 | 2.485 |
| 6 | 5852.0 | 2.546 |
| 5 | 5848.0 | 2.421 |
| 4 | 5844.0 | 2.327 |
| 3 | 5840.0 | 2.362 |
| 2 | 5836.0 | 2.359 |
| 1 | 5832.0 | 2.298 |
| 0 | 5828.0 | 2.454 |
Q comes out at 1.85 AA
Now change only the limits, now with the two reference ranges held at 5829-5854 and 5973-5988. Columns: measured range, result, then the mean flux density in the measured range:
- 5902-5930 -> 0.70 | 2.23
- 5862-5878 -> 0.90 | 2.22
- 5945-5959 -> -0.55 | 2.32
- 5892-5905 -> 1.19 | 2.1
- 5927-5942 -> -0.18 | 2.29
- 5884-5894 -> 1.05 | 2.08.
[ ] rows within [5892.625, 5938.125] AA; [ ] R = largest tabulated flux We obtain 2.33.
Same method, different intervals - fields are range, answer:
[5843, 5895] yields 2.546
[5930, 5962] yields 2.407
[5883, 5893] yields 2.318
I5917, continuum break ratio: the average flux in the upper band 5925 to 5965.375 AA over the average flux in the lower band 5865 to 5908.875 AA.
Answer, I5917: 1.1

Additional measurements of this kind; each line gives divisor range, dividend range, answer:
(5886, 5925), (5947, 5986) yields 1.07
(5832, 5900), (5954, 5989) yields 1.01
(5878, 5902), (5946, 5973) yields 1.10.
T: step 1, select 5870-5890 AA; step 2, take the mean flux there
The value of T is 2.22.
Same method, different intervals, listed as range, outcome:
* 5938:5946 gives 2.36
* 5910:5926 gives 2.2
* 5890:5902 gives 2.02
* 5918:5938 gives 2.29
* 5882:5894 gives 2.12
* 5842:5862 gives 2.43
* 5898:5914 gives 2.22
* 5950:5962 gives 2.34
